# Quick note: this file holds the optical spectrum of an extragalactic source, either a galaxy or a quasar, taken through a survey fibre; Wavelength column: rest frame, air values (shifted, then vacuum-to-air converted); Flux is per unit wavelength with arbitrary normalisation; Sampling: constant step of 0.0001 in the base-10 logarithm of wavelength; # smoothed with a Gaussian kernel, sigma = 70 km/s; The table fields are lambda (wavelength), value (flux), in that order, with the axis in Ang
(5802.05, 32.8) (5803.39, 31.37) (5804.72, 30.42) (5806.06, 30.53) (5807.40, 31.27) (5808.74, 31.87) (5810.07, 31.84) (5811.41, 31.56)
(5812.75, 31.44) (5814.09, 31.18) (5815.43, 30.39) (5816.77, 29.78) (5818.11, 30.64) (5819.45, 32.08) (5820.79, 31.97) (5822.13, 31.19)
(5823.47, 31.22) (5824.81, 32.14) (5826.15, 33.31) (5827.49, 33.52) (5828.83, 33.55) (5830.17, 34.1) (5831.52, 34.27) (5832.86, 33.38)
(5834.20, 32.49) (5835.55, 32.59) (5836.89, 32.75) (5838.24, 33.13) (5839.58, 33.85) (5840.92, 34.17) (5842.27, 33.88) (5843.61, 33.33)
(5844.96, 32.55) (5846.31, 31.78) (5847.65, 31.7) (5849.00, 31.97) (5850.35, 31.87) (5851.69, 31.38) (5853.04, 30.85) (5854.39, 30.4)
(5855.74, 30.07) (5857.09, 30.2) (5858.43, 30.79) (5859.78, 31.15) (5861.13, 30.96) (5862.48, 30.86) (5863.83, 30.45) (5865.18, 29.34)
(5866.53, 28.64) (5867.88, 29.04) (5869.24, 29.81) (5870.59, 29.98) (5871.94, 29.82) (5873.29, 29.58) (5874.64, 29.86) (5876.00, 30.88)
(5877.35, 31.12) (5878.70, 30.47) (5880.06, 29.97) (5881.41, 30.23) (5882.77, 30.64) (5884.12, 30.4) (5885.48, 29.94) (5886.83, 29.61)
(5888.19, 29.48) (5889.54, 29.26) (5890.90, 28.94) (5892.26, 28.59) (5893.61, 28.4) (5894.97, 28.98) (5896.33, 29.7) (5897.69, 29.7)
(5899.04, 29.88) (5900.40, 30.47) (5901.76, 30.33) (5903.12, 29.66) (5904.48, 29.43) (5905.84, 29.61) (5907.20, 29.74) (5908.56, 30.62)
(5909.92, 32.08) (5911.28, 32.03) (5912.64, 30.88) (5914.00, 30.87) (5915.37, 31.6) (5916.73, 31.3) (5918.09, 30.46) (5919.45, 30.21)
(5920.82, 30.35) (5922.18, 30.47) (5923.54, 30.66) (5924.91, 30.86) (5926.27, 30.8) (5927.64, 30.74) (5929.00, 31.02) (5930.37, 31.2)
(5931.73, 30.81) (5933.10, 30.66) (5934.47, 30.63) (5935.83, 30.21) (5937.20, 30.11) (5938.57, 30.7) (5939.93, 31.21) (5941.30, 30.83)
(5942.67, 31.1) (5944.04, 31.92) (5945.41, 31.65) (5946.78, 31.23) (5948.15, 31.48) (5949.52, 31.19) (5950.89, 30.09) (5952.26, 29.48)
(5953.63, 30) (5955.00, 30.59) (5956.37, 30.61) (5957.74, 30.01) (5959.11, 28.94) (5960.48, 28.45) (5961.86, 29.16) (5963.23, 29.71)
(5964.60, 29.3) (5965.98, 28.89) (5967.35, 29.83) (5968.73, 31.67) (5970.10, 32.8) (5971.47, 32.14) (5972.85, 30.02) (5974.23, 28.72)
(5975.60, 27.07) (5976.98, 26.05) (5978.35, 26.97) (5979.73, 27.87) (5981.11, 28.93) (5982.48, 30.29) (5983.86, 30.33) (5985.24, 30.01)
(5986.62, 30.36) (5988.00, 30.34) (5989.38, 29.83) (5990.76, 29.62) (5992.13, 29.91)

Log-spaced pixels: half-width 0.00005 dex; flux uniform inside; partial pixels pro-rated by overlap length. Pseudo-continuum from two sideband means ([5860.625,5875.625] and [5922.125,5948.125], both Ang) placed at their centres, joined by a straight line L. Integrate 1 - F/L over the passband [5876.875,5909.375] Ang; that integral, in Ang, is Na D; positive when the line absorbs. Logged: 0.5 Ang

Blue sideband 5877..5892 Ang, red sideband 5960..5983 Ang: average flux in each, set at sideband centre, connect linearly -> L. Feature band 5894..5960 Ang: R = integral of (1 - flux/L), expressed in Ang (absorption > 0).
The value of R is -2.1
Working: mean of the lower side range 29.9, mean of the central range 30.5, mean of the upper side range 29.3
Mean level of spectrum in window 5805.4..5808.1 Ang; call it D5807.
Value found 30.8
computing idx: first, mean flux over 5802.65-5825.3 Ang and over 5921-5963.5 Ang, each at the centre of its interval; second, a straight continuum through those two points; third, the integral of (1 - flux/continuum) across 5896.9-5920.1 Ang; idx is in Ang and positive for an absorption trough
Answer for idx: 0.2 Ang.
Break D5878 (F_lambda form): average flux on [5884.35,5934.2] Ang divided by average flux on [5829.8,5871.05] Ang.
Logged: 1.0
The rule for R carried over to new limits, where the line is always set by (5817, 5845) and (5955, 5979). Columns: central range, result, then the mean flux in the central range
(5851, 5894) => 2.38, 30.1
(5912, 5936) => -0.19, 30.8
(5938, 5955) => -0.52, 30.9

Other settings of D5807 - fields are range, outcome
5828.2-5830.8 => 33.9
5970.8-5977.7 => 28.8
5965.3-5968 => 29.4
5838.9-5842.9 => 34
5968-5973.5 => 31.6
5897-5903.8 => 30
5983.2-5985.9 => 30.1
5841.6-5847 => 32.9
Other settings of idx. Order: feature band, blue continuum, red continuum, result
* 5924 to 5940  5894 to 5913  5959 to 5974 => -0.32 Ang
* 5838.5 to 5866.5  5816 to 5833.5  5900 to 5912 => 0.18 Ang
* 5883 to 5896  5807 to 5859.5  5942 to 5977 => 0.78 Ang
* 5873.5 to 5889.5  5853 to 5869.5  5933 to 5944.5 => 0.08 Ang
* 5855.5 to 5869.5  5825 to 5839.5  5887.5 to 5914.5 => 0.74 Ang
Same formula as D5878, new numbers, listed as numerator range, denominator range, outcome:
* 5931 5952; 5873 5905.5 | 1.04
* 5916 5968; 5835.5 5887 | 0.98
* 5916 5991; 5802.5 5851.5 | 0.94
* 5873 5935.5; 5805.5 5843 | 0.94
